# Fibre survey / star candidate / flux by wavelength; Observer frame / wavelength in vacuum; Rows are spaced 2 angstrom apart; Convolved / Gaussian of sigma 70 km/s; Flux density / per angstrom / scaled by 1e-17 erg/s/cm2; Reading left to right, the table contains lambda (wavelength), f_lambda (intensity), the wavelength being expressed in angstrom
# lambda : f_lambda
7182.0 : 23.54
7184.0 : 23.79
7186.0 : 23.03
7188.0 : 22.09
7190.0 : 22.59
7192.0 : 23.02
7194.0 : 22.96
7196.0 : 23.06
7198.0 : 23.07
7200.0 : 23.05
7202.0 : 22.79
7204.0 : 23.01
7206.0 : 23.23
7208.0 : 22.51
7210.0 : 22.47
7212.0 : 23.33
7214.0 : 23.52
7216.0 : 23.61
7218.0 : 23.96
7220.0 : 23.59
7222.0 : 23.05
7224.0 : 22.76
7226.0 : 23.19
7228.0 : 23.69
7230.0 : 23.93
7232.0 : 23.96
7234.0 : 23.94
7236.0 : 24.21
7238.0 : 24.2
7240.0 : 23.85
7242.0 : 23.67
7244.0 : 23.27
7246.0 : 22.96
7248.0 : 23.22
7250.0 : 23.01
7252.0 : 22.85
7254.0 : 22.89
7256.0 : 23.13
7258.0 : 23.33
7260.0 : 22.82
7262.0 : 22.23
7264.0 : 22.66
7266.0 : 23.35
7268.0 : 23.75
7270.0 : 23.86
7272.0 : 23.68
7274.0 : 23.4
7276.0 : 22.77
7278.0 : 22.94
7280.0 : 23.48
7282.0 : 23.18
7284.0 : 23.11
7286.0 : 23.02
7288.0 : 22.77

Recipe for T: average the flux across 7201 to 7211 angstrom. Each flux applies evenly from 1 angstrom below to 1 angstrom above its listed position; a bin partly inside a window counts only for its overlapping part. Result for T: 22.8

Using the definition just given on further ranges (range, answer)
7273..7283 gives 23.2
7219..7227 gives 23.1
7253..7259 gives 23.1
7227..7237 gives 23.9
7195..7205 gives 23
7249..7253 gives 22.9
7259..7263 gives 22.5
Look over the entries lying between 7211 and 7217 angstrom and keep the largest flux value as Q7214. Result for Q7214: 23.61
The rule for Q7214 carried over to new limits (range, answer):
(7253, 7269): 23.75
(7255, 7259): 23.33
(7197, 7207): 23.23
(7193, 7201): 23.07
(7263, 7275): 23.86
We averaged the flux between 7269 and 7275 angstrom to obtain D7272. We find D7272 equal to 23.6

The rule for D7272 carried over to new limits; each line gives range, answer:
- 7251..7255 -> 22.9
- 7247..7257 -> 23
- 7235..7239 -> 24.2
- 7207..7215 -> 23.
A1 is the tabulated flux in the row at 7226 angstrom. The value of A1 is 23.19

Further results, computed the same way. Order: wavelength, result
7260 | 22.82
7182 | 23.54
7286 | 23.02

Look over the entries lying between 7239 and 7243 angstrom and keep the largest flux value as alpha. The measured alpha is 23.85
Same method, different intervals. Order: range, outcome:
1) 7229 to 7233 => 23.96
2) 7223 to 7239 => 24.21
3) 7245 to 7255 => 23.22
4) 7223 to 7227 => 23.19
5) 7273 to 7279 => 23.4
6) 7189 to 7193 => 23.02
